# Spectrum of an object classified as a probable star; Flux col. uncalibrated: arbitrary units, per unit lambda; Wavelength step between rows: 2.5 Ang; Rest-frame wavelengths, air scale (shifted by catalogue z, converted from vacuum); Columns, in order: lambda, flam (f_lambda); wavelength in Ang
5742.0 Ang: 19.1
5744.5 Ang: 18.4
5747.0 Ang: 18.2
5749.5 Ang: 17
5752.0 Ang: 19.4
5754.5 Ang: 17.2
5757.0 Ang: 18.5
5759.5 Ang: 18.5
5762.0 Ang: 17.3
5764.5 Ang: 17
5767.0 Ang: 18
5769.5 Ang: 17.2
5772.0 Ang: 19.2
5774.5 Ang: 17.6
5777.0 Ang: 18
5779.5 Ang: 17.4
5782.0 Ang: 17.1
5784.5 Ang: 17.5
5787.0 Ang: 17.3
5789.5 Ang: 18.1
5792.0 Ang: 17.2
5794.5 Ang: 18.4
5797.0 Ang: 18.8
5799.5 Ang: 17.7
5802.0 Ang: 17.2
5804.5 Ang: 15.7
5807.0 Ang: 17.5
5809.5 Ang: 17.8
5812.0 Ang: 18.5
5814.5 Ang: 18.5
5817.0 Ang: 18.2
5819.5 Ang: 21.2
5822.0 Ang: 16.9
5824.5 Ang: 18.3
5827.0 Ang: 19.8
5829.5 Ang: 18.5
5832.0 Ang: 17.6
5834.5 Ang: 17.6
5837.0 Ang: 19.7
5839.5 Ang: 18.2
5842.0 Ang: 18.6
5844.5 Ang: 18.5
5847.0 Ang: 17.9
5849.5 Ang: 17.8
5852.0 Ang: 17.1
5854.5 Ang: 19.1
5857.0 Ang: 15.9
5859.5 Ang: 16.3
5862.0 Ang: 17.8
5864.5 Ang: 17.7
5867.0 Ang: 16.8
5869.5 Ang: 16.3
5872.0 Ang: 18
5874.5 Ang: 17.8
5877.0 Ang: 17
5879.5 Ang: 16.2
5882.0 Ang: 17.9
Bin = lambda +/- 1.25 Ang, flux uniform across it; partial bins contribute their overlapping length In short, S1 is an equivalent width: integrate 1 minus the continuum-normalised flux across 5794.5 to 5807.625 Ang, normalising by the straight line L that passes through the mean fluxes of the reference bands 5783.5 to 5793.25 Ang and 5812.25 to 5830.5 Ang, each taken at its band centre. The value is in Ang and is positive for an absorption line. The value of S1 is 0.4 Ang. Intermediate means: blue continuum 17.5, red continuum 18.8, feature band 17.5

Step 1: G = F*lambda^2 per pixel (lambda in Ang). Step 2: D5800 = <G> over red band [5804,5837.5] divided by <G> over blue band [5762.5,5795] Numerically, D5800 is 1.05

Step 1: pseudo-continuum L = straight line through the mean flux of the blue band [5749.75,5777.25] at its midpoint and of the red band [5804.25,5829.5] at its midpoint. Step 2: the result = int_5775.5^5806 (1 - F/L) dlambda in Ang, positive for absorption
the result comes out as 1.0 Ang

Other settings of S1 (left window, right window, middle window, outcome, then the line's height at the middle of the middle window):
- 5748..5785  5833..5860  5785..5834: -0.5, 17.9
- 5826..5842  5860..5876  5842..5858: 0.2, 18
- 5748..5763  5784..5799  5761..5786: 0.4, 17.9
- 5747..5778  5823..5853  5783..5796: 0.2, 18.1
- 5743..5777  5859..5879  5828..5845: -0.9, 17.4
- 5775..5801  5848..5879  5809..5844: -2.1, 17.5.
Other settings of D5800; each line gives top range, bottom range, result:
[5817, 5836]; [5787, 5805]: 1.06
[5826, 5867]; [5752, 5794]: 1.04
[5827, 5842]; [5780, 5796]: 1.07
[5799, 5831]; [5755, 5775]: 1.03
